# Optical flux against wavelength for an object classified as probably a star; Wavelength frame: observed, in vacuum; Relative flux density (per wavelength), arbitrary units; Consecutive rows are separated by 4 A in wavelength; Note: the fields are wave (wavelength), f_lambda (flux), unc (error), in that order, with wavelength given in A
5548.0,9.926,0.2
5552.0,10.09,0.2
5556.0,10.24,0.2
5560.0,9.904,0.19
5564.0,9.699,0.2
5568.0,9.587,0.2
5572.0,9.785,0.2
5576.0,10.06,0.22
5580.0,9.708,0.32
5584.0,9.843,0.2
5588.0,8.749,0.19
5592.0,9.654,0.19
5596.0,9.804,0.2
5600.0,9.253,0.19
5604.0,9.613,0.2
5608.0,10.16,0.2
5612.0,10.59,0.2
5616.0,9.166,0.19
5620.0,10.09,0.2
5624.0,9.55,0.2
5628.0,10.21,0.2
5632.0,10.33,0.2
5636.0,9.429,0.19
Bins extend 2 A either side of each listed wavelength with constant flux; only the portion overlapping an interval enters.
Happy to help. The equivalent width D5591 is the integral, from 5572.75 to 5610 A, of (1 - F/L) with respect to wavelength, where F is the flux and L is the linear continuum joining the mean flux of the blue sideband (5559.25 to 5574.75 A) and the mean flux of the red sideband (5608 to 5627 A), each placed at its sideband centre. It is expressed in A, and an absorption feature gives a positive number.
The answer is 0.6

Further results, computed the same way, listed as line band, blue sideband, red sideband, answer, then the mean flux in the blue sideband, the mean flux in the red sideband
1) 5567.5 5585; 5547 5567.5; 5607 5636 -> 0.2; 9.95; 9.97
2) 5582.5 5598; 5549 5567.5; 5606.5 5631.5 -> 0.7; 9.95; 9.98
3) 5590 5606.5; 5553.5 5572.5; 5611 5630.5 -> 0.5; 9.85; 9.9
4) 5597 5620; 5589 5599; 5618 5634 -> 0.0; 9.58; 10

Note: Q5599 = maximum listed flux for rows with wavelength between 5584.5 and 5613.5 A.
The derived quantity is 10.59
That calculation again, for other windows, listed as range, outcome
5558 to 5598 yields 10.06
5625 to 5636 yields 10.33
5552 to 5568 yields 10.24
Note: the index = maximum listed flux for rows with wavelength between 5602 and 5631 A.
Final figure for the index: 10.59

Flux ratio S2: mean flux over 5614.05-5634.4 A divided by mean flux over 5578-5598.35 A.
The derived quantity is 1.0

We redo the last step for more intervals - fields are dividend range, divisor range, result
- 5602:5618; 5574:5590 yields 1.03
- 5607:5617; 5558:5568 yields 1.03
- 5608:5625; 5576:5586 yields 1.01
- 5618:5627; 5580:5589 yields 1.04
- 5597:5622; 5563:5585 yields 1.00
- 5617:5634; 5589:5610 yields 1.04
